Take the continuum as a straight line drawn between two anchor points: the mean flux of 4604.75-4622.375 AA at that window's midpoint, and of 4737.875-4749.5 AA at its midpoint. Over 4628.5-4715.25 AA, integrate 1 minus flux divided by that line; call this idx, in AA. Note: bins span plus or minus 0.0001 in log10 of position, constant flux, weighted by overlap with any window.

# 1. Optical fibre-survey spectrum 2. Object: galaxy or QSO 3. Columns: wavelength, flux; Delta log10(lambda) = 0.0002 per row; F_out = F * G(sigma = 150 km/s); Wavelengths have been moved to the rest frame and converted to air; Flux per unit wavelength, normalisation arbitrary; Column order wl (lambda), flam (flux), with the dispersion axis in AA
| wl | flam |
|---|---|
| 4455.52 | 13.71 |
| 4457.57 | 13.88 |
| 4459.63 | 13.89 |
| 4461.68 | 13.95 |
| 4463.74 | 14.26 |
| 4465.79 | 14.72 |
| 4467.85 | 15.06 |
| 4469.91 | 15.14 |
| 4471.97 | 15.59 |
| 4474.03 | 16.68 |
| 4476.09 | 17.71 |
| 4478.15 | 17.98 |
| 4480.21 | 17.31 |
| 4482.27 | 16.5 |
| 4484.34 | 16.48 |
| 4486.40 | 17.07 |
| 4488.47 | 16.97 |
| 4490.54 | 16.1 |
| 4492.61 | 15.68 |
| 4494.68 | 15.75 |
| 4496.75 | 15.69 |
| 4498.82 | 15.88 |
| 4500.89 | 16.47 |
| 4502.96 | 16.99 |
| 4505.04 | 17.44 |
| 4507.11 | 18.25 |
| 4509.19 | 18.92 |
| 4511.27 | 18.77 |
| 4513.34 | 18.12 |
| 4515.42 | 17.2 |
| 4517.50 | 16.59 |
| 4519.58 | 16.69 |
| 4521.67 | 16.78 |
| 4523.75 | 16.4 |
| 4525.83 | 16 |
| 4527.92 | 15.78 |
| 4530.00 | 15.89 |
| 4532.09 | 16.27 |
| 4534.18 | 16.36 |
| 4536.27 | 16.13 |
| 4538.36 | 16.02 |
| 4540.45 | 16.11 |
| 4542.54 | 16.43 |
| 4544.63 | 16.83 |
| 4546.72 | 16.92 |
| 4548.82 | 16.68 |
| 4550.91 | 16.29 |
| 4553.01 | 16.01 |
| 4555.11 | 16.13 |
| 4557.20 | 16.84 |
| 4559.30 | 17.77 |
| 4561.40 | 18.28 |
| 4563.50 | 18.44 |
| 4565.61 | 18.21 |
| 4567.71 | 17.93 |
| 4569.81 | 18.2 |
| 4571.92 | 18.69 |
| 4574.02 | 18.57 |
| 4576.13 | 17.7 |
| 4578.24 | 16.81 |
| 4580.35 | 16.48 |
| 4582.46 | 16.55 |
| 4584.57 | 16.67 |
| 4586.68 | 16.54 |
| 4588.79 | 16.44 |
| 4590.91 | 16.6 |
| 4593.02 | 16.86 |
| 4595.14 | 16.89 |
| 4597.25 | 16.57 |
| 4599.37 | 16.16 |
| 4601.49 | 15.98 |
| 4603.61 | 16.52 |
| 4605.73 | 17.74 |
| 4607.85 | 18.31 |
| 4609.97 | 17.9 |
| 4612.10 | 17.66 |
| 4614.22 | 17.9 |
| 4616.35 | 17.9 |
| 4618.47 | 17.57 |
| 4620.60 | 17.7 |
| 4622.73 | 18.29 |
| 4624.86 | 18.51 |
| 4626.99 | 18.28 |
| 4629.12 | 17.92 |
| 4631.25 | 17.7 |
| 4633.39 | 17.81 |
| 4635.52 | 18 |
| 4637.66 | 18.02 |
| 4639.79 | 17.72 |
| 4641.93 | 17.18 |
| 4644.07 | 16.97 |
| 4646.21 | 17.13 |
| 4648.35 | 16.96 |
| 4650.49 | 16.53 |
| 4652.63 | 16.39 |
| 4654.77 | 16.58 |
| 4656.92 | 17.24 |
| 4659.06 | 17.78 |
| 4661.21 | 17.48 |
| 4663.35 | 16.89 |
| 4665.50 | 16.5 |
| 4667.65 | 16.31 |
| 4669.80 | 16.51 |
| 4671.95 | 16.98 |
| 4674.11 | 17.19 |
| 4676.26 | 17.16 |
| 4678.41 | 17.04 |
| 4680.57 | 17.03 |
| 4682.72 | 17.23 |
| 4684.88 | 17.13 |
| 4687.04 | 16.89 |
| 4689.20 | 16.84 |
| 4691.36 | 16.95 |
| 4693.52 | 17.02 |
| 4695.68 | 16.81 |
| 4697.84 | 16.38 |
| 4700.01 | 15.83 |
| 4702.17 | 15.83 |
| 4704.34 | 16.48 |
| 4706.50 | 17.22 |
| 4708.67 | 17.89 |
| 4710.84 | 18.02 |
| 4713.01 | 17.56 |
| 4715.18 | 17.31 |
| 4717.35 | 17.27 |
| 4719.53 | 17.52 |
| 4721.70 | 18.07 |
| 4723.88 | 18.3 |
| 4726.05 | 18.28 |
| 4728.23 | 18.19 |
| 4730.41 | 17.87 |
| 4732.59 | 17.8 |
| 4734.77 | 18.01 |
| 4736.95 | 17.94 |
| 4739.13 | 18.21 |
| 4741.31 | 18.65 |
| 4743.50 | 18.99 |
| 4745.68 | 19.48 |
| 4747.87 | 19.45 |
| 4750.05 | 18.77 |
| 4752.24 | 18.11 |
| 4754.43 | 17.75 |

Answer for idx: 6.0 AA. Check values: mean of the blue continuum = 17.9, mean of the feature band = 17.1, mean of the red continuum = 18.9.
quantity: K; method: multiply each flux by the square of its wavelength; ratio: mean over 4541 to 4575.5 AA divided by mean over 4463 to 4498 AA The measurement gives 1.11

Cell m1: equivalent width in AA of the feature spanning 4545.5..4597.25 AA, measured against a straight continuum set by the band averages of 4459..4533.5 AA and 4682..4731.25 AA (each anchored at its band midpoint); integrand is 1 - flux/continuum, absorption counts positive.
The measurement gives -1.4 AA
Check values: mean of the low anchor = 16.4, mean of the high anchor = 17.3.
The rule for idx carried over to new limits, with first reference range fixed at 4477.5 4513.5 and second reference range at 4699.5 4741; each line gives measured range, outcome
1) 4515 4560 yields 1.7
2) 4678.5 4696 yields 0.5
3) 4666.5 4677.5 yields 0.4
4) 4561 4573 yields -0.8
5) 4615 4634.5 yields -0.7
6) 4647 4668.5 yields 0.7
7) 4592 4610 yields 0.4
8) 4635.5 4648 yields 0.0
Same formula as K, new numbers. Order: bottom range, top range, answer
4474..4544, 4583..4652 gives 1.09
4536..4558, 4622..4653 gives 1.11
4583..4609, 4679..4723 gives 1.06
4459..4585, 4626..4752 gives 1.12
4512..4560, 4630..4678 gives 1.09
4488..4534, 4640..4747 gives 1.12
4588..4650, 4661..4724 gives 1.01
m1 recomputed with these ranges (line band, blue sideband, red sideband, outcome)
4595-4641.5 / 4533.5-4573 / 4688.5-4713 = -1.68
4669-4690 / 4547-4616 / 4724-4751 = 1.15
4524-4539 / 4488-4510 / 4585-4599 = 0.54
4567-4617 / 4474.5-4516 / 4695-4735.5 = -0.03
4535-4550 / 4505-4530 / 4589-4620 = 0.64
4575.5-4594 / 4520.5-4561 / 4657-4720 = -0.13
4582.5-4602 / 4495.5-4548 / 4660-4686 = 0.36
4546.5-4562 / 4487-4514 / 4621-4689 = 0.24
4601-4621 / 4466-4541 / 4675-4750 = -0.53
